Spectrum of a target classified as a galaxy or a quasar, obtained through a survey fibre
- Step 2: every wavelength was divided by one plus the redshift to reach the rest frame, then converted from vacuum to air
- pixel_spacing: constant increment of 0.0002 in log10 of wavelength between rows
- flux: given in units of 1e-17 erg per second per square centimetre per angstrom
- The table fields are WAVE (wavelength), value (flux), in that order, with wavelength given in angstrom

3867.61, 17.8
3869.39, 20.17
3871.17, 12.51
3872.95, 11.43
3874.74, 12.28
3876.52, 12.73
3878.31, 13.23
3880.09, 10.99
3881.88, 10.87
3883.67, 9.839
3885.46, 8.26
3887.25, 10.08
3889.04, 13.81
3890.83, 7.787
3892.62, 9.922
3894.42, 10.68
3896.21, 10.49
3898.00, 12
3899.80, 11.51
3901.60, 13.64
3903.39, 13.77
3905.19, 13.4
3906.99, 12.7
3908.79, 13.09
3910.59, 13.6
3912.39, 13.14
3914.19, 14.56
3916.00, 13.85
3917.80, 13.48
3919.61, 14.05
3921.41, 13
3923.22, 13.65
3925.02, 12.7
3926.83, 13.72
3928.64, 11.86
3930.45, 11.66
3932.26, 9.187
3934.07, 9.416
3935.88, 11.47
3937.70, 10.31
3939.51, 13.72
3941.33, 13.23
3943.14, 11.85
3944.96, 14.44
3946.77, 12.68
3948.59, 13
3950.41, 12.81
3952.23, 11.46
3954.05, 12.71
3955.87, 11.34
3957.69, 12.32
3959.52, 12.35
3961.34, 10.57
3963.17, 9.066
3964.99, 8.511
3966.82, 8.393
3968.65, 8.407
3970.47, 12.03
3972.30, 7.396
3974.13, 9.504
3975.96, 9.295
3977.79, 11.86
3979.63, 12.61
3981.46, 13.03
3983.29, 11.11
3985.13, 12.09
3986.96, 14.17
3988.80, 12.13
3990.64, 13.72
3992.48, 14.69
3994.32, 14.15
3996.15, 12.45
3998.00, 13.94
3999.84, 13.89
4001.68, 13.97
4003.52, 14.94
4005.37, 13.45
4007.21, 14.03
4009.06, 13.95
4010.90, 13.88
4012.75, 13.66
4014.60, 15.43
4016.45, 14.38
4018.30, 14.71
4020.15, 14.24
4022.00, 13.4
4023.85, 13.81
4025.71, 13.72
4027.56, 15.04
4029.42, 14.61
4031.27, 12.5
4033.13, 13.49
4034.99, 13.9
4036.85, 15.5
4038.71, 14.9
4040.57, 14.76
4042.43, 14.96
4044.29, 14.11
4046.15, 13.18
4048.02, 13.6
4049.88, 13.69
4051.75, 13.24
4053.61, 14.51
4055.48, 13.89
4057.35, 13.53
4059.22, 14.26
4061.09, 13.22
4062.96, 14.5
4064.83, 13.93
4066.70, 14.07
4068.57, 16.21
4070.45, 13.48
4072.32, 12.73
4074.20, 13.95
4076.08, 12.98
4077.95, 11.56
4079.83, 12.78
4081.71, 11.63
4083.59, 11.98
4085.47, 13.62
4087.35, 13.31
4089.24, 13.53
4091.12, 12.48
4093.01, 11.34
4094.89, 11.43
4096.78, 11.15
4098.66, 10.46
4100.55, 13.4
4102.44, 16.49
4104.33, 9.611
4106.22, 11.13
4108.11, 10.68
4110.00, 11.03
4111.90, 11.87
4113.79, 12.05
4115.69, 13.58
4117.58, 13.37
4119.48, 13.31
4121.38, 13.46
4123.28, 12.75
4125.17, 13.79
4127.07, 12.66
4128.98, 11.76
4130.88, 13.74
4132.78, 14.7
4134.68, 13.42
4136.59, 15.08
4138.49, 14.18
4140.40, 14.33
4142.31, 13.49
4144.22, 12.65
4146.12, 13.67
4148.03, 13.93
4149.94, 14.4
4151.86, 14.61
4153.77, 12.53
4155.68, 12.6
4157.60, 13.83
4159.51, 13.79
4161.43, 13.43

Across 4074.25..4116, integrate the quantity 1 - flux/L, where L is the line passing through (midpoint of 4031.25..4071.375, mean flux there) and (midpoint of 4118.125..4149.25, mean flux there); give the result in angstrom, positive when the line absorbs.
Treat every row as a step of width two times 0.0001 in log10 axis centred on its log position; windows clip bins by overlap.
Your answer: 4.9 angstrom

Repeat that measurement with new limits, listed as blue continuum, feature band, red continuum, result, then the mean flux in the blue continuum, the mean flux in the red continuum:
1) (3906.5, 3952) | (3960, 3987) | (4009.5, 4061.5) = 5.7 angstrom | 12.7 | 14.1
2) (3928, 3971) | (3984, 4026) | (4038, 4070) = -3.3 angstrom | 11.4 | 14.1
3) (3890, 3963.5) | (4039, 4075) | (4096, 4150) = -3.7 angstrom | 12.2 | 13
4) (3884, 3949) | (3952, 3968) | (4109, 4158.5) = 2.2 angstrom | 12.2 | 13.3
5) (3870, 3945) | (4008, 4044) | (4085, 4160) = -4.8 angstrom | 12.1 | 13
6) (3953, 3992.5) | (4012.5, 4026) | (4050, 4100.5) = -2.4 angstrom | 11.2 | 13.1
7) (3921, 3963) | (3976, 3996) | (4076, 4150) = -0.8 angstrom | 12.1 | 12.8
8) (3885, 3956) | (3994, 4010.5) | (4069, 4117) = -2.1 angstrom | 12.2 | 12.4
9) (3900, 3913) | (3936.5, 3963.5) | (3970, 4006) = 1.4 angstrom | 13.2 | 12.5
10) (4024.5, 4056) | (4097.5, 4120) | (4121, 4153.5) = 2.6 angstrom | 14.1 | 13.7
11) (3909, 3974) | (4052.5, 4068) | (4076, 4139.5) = -2.0 angstrom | 11.9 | 12.7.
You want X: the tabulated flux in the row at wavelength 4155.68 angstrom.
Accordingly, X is 12.6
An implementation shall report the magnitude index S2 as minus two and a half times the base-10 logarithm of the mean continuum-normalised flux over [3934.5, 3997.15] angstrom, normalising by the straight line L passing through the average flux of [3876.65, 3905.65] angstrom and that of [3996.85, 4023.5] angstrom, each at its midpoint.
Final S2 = 0.12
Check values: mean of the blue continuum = 11.3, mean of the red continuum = 14.1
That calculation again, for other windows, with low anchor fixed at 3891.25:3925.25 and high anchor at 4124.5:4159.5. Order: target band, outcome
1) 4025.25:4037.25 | -0.07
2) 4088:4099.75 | 0.14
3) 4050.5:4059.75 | -0.04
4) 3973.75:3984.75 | 0.15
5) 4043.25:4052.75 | -0.03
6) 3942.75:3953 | 0.01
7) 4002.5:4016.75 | -0.09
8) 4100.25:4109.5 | 0.12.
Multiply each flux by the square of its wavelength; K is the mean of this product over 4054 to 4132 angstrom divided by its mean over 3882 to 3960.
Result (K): 1.2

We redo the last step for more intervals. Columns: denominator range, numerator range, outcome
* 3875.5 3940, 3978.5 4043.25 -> 1.22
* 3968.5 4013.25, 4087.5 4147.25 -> 1.08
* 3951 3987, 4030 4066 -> 1.34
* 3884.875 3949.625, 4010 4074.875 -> 1.23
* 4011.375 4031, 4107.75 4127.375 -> 0.93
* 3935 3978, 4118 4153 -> 1.33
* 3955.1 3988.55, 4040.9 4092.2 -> 1.31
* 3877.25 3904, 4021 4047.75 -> 1.37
